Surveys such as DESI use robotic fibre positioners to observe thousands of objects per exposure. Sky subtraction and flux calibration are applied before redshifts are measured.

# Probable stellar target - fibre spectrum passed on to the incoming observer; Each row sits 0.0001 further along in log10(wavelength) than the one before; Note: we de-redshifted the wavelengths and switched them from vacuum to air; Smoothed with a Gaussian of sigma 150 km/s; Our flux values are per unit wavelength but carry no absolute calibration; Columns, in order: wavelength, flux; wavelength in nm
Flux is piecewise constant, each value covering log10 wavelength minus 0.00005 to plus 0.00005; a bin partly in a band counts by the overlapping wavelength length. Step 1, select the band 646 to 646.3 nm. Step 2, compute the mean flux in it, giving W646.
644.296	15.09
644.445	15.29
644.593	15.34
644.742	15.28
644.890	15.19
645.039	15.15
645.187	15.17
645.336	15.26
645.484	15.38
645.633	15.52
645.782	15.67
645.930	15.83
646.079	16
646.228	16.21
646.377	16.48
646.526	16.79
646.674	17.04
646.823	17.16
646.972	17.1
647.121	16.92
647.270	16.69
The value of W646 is 16.1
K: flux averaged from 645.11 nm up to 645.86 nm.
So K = 15.4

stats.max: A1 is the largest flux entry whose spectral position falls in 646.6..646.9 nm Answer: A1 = 17.16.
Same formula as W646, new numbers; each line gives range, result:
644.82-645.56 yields 15.2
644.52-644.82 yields 15.3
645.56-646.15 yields 15.8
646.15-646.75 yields 16.6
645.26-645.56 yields 15.3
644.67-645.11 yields 15.2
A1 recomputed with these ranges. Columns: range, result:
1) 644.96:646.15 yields 16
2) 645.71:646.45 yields 16.48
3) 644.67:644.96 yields 15.28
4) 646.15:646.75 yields 17.04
